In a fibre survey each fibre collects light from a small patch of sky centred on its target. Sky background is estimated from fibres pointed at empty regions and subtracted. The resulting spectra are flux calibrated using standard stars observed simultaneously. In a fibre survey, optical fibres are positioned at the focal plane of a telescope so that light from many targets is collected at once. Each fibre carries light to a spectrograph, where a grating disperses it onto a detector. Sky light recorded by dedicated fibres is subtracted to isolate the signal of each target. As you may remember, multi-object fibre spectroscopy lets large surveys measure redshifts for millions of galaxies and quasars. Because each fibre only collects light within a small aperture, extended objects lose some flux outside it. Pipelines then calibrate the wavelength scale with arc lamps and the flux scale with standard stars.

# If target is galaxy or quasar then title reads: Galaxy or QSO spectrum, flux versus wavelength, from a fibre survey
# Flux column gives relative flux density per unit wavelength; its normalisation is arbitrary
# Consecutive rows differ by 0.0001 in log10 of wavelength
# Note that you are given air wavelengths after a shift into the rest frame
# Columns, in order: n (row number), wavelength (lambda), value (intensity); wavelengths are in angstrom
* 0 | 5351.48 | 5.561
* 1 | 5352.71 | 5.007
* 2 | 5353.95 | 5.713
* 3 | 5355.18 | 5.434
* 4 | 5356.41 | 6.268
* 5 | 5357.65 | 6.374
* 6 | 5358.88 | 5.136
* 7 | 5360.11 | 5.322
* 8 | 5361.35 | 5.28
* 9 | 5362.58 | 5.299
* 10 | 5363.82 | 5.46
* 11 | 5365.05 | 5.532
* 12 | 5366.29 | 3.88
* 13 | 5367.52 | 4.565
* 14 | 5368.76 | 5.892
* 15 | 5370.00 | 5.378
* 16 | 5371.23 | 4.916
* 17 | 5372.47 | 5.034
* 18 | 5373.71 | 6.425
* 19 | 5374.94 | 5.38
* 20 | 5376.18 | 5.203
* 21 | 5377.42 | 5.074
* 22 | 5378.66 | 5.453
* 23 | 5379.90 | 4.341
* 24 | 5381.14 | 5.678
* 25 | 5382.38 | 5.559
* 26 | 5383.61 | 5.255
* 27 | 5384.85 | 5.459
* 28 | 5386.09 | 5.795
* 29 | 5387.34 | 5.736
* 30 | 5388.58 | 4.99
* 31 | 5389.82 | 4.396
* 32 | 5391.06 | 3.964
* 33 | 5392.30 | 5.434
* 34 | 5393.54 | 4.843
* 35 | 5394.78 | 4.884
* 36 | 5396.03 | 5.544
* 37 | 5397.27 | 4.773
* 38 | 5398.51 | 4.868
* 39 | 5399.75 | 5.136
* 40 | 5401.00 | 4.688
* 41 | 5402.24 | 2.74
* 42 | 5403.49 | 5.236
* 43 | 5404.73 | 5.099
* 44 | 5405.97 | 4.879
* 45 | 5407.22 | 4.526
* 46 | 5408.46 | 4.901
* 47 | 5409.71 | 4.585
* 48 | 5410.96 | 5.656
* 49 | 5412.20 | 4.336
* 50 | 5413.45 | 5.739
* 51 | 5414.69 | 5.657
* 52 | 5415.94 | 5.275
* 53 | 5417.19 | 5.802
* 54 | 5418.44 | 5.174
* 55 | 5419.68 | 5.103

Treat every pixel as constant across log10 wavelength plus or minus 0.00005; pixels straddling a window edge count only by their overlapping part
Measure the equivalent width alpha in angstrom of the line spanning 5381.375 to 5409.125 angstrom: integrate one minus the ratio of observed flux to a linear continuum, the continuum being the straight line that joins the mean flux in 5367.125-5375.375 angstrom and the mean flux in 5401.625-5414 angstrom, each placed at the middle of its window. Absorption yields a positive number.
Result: 0.18 angstrom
